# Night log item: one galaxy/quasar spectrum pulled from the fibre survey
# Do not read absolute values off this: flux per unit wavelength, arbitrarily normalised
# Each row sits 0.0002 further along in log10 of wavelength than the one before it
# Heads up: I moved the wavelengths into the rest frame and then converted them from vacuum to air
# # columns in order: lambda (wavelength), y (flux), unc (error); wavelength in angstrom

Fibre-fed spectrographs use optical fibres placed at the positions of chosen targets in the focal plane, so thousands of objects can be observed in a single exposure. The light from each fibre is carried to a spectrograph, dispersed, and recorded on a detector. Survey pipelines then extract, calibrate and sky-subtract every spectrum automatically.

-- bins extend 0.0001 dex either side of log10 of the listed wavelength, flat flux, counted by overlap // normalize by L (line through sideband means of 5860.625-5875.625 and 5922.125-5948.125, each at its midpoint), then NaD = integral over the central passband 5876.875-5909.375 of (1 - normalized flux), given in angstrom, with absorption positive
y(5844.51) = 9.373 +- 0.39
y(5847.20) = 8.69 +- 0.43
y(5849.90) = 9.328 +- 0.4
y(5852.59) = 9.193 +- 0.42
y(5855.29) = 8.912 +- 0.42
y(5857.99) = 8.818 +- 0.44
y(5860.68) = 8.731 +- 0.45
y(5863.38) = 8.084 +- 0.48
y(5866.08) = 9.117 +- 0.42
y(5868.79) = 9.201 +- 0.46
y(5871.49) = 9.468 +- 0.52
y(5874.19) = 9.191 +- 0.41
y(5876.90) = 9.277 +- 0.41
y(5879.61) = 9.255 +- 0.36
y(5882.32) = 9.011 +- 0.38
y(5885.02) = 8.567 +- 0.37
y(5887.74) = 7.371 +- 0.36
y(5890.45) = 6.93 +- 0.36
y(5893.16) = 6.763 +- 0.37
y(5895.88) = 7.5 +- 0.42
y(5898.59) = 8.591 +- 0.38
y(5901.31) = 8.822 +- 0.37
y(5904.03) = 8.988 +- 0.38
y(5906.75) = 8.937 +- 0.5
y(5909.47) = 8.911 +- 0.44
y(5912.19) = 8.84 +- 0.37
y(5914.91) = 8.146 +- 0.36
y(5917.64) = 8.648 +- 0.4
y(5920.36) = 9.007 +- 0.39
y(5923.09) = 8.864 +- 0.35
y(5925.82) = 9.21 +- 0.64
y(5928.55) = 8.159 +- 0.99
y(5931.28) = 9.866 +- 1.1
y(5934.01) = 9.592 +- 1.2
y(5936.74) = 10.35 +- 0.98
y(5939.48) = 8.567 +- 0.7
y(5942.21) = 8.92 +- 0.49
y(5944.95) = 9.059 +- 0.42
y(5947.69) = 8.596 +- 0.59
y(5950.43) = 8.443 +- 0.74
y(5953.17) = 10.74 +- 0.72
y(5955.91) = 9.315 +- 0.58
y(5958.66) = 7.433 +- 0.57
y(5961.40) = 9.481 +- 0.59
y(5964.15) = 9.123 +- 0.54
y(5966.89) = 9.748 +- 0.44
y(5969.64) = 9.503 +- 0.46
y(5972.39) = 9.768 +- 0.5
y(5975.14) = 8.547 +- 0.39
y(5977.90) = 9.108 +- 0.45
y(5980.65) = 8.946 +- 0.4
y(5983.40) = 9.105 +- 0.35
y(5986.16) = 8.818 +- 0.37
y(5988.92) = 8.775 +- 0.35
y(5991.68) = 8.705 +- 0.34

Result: 2.61 angstrom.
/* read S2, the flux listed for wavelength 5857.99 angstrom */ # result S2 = 8.818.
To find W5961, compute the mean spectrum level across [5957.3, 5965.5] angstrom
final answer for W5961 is 8.68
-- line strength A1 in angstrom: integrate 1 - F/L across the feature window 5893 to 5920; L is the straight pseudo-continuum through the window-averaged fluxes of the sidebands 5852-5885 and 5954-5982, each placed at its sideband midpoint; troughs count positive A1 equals 1.6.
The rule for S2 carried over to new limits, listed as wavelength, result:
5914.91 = 8.146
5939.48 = 8.567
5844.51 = 9.373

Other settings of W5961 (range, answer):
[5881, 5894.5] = 7.73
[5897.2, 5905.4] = 8.8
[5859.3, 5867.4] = 8.65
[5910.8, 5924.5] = 8.7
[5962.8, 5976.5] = 9.34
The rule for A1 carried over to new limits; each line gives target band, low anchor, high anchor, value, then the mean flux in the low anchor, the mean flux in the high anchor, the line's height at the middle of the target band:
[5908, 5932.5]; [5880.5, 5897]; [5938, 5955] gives -1.1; 7.74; 9.07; 8.46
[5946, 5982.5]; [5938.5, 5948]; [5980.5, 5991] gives -1.2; 8.82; 8.89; 8.85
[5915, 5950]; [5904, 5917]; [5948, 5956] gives 0.3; 8.74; 9.41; 9.09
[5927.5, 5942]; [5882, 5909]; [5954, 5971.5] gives -0.9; 8.14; 9.17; 8.74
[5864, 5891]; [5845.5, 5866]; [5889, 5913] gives -0.7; 8.85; 8.24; 8.56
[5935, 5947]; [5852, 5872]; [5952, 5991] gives -0.2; 8.91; 9.15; 9.09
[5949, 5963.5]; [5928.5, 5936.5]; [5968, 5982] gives 0.4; 9.55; 9.18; 9.34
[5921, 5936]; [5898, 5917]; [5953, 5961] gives -0.6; 8.75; 8.96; 8.84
